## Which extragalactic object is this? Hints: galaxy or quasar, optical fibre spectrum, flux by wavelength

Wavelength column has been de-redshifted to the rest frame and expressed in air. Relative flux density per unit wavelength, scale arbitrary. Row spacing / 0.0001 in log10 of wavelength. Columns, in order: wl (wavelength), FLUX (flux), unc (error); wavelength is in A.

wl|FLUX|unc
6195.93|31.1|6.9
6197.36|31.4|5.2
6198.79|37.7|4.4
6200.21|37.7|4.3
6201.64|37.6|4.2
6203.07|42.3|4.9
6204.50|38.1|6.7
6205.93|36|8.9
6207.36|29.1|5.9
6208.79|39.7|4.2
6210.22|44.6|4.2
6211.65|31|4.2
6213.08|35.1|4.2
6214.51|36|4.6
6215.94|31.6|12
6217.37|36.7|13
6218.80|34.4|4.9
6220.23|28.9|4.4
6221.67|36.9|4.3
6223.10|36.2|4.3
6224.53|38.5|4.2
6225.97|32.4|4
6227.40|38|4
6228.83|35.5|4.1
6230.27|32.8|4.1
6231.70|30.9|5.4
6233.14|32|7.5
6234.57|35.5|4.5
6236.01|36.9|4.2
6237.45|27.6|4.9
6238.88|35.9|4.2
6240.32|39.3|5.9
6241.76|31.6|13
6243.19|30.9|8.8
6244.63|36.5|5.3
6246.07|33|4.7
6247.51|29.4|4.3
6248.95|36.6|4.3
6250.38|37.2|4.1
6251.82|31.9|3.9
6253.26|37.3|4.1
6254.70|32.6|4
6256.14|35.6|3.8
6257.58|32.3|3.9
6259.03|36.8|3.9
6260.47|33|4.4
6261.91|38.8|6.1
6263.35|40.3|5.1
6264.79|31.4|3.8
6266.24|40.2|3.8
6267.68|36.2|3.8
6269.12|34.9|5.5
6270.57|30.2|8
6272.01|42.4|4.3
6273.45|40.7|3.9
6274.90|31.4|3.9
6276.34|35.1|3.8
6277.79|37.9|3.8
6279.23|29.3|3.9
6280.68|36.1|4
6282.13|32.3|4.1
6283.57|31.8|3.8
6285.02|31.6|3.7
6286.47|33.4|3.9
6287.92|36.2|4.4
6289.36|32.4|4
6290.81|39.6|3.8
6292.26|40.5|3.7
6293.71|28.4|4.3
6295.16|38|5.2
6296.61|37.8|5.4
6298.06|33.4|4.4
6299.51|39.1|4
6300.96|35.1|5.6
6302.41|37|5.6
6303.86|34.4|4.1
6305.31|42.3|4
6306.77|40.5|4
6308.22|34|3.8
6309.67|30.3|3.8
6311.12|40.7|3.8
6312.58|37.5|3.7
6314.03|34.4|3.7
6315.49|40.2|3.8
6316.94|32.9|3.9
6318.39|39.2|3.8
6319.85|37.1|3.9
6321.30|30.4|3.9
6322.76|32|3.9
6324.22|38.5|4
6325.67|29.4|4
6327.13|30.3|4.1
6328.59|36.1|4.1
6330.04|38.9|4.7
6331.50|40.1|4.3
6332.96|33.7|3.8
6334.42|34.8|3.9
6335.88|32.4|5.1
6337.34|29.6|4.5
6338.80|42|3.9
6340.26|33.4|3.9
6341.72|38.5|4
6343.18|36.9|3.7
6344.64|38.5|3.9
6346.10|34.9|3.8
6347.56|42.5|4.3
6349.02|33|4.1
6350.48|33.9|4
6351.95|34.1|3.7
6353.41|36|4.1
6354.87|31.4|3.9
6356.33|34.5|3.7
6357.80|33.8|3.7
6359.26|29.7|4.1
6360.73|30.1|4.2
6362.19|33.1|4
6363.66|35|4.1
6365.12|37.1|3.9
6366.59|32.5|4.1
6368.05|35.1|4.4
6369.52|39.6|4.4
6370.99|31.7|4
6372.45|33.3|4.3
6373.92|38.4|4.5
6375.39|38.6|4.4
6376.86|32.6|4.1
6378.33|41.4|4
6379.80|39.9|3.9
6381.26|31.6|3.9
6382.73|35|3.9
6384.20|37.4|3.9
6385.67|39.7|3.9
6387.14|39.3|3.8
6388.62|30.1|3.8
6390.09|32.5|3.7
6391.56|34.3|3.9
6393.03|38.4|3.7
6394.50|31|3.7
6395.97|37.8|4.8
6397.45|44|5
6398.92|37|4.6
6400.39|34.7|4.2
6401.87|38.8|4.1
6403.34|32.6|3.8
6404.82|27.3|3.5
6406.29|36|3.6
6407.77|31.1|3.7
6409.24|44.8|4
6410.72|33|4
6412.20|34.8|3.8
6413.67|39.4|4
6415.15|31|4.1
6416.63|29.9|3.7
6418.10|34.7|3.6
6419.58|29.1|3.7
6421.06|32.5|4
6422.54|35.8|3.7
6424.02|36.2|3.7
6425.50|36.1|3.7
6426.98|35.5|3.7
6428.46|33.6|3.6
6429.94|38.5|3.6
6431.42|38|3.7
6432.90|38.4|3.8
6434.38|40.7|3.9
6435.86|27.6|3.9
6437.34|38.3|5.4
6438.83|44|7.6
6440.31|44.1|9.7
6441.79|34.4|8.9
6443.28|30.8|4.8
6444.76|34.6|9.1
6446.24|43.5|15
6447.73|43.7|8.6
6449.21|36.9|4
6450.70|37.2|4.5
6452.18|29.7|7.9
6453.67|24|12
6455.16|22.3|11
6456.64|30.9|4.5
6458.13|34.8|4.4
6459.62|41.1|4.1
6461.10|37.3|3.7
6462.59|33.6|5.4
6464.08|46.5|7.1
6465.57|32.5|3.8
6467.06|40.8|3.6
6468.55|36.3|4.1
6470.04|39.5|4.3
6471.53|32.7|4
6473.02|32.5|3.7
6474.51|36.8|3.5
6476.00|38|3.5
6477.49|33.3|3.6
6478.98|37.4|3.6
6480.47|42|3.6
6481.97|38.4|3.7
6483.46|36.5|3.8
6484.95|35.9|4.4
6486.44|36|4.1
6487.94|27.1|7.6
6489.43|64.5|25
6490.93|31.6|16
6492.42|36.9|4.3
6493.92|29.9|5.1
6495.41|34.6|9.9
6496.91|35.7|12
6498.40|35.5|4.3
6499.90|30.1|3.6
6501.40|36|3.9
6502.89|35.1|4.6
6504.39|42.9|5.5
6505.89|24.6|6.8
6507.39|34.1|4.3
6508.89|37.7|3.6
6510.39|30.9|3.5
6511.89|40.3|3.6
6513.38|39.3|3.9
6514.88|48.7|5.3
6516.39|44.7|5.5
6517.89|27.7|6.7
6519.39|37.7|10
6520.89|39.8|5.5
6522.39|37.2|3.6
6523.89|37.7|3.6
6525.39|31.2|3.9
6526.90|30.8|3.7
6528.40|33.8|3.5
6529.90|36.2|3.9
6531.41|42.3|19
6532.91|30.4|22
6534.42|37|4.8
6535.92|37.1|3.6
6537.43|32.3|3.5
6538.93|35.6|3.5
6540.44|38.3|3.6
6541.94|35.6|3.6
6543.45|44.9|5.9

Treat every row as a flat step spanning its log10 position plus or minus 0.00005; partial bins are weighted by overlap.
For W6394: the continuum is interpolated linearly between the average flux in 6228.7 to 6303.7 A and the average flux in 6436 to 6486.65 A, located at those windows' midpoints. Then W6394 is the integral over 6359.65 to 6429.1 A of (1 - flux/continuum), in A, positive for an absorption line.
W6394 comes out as 1.21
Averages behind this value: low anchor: 34.9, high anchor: 36.3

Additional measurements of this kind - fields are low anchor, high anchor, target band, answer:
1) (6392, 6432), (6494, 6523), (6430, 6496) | -1.3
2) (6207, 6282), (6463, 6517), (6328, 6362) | 0.6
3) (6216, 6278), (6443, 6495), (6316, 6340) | 0.3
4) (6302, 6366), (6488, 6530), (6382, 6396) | 0.1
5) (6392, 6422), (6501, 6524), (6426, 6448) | -1.3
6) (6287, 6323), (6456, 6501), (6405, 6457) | 2.0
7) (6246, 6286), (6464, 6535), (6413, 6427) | 0.8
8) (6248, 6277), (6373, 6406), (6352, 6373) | 1.3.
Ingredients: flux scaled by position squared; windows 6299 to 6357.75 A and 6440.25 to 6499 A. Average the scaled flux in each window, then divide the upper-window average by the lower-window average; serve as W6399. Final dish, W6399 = 1.06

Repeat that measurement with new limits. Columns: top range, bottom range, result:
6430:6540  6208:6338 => 1.10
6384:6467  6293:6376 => 1.04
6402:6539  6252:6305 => 1.08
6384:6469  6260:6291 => 1.06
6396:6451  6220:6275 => 1.10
